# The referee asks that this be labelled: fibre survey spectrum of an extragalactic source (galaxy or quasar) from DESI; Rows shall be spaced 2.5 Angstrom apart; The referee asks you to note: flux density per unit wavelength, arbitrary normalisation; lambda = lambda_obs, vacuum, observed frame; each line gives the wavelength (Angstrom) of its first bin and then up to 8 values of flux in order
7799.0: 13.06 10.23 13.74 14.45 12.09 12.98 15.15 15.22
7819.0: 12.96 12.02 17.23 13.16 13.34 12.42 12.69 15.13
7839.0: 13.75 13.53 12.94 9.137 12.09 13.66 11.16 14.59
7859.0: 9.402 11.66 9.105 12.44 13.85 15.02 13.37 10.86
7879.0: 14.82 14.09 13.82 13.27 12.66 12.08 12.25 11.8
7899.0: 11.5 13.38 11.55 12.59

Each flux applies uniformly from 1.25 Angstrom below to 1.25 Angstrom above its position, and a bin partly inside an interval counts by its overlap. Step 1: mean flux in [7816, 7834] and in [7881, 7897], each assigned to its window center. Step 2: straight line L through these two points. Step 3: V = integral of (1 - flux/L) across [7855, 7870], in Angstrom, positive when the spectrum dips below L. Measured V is 1.6 Angstrom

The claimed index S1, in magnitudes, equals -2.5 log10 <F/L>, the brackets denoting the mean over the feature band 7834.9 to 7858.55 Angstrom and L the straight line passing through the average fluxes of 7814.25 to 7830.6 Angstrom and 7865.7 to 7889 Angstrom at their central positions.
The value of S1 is 0.08 mag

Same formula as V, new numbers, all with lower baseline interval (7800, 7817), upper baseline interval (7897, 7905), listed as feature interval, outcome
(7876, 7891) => -1.2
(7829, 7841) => -0.5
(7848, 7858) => 0.0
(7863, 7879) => -0.2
